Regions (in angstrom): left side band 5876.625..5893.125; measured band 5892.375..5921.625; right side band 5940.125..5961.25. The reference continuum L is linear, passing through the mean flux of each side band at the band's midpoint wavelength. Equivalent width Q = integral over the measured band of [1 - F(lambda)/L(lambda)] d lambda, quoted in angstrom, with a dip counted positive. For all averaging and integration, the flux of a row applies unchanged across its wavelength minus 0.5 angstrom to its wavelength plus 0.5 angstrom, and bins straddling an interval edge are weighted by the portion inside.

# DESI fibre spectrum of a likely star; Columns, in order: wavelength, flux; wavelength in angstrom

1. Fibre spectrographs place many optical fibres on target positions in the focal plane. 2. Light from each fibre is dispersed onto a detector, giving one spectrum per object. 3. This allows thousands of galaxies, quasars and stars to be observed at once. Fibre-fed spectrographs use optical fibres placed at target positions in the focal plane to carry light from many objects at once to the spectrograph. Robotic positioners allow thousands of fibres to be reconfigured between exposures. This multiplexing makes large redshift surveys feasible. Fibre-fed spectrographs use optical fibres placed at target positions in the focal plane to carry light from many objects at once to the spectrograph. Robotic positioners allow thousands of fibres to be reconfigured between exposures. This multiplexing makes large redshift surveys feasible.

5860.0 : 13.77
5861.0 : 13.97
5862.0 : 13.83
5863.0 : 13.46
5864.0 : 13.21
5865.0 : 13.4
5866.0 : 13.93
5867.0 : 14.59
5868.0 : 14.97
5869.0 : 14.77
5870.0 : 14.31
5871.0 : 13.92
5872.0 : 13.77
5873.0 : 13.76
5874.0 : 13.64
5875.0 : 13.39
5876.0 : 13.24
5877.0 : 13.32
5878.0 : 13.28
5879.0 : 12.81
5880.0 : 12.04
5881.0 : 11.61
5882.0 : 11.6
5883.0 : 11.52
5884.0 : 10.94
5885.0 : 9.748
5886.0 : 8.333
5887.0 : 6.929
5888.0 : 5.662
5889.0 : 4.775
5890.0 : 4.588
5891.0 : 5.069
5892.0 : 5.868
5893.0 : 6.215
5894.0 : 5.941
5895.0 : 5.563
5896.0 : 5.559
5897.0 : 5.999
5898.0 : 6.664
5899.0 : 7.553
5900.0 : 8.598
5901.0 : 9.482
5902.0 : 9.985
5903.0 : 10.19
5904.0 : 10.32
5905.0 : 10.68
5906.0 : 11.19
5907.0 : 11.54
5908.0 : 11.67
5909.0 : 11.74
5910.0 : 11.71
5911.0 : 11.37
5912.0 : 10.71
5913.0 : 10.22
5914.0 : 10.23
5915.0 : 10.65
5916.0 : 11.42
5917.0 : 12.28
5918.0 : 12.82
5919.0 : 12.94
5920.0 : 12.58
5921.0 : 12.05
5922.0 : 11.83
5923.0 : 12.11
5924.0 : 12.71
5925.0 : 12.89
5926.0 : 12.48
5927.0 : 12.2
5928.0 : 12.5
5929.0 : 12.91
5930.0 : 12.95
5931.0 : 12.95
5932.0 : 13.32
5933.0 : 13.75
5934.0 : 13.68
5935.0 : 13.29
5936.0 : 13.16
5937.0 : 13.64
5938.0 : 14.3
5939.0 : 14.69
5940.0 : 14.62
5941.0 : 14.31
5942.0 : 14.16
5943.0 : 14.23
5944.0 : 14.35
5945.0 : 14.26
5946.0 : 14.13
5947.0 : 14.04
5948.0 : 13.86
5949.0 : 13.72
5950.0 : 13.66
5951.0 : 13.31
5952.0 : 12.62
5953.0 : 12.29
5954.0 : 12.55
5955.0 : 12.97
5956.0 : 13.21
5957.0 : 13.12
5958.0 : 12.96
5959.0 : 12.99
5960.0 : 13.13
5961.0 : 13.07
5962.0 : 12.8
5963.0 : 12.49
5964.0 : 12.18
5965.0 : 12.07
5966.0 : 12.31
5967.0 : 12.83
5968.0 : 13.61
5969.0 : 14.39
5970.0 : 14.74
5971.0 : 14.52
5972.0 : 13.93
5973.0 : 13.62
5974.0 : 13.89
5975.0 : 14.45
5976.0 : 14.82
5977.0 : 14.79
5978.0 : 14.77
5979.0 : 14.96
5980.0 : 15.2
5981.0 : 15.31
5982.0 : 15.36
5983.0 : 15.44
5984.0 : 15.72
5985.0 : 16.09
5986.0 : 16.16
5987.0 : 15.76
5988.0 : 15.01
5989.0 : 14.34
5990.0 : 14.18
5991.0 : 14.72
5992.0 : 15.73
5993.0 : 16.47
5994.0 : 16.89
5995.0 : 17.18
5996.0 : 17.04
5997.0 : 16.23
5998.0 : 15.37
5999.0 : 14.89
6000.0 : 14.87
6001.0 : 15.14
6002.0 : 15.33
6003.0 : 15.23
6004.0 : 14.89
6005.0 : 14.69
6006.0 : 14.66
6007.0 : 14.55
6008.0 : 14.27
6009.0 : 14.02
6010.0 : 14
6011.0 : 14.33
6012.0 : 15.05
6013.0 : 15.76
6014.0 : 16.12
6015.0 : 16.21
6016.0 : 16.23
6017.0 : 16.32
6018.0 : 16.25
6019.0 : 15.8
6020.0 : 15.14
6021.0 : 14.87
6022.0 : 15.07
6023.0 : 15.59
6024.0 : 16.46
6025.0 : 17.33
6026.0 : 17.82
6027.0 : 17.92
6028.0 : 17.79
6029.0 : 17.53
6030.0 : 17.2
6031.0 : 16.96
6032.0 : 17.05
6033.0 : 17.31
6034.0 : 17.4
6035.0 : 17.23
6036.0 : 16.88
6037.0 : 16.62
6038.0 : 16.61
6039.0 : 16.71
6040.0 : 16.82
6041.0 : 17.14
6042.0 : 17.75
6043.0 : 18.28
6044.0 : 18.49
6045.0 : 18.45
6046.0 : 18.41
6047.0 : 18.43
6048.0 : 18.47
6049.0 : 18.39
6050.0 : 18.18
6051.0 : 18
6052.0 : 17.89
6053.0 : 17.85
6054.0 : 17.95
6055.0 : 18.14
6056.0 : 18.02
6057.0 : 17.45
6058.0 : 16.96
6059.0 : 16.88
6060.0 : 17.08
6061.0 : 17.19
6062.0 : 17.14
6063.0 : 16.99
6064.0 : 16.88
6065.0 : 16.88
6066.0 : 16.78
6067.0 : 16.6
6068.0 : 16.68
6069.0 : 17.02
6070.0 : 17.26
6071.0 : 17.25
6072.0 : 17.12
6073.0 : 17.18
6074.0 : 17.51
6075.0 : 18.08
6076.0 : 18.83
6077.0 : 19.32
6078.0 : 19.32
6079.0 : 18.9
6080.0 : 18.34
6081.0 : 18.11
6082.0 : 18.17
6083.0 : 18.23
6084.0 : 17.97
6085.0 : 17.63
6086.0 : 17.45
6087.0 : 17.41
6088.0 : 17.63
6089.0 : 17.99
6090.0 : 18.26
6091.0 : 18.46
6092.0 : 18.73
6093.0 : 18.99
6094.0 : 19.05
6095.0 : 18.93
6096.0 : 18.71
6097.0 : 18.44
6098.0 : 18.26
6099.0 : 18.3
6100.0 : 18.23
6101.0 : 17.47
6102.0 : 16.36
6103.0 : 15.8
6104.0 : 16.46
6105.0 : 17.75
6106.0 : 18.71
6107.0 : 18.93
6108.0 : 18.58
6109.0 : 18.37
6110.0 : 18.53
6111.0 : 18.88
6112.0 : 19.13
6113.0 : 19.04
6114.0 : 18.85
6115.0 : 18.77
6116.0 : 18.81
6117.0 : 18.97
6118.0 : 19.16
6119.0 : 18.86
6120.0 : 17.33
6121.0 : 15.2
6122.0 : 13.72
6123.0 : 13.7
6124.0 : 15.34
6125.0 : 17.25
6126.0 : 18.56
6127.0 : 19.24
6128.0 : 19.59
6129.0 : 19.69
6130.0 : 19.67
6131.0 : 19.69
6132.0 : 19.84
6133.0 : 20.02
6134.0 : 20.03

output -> 2.1 angstrom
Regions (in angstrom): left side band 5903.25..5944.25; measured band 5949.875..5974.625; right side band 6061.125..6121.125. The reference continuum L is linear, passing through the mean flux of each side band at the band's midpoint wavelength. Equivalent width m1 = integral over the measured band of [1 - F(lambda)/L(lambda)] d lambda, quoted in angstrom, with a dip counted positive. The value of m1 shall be 1.06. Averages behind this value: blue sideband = 12.5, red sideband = 18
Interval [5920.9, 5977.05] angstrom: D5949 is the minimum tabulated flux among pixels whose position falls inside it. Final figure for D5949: 11.83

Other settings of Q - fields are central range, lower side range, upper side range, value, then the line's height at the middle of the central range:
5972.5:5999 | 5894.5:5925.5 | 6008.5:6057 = -1.6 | 14.5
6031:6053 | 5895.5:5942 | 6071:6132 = -2.2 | 16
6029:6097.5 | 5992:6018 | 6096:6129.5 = -4.0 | 16.8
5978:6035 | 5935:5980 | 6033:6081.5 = -0.6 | 15.6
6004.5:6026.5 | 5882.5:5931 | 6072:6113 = -1.1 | 14.8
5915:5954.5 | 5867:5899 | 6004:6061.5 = -2.7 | 12.4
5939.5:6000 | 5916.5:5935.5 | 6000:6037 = -0.1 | 14.3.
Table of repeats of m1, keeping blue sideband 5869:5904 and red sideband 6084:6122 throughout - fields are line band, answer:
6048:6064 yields -1.3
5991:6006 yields -1.7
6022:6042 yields -2.2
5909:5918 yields -0.4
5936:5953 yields -2.8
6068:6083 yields -0.8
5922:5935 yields -1.8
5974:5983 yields -1.1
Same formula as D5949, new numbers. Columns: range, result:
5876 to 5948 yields 4.588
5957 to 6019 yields 12.07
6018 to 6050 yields 14.87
